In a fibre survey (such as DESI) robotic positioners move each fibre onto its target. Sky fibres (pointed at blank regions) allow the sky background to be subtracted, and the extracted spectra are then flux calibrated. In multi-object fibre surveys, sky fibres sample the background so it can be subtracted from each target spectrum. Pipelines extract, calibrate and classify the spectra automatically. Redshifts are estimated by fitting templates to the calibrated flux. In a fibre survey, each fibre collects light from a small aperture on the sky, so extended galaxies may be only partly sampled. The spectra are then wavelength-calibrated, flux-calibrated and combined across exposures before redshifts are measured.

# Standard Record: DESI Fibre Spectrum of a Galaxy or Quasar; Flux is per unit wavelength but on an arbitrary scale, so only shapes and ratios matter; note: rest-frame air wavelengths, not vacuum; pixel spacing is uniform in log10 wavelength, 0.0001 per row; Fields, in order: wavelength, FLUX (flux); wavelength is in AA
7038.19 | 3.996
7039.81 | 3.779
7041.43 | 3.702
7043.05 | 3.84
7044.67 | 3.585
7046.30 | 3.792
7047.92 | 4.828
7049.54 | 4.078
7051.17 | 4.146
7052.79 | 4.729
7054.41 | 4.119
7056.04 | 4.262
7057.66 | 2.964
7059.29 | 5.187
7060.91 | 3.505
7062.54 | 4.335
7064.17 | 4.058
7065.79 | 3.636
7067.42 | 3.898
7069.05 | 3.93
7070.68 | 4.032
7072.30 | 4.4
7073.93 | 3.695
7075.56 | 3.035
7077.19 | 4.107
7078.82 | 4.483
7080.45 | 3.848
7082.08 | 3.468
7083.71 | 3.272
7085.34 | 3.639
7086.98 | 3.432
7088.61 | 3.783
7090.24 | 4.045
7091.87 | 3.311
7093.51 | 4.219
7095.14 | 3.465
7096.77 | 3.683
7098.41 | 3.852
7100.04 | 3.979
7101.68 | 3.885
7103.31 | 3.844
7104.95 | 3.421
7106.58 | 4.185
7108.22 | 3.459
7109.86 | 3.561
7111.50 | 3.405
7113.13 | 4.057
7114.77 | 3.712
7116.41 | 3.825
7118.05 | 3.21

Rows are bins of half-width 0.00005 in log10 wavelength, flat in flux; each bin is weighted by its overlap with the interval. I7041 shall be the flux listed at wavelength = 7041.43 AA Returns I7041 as 3.702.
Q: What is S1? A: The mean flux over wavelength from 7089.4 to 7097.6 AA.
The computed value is 3.74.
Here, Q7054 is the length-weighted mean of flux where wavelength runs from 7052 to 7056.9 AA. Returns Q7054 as 4.36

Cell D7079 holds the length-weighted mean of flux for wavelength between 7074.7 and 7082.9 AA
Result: 3.79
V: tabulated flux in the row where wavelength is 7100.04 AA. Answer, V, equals 3.979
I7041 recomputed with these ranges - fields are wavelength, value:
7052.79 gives 4.729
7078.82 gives 4.483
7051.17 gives 4.146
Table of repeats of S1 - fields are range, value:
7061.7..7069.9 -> 3.97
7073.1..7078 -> 3.61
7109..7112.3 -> 3.48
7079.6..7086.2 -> 3.56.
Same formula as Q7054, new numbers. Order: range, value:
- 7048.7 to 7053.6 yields 4.32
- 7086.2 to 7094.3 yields 3.76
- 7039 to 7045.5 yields 3.73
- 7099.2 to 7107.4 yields 3.87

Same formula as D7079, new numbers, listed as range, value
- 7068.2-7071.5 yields 3.99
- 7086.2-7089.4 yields 3.61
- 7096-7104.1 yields 3.85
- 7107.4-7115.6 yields 3.64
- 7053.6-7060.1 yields 4.13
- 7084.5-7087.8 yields 3.53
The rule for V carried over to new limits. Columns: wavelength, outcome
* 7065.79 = 3.636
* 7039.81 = 3.779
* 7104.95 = 3.421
